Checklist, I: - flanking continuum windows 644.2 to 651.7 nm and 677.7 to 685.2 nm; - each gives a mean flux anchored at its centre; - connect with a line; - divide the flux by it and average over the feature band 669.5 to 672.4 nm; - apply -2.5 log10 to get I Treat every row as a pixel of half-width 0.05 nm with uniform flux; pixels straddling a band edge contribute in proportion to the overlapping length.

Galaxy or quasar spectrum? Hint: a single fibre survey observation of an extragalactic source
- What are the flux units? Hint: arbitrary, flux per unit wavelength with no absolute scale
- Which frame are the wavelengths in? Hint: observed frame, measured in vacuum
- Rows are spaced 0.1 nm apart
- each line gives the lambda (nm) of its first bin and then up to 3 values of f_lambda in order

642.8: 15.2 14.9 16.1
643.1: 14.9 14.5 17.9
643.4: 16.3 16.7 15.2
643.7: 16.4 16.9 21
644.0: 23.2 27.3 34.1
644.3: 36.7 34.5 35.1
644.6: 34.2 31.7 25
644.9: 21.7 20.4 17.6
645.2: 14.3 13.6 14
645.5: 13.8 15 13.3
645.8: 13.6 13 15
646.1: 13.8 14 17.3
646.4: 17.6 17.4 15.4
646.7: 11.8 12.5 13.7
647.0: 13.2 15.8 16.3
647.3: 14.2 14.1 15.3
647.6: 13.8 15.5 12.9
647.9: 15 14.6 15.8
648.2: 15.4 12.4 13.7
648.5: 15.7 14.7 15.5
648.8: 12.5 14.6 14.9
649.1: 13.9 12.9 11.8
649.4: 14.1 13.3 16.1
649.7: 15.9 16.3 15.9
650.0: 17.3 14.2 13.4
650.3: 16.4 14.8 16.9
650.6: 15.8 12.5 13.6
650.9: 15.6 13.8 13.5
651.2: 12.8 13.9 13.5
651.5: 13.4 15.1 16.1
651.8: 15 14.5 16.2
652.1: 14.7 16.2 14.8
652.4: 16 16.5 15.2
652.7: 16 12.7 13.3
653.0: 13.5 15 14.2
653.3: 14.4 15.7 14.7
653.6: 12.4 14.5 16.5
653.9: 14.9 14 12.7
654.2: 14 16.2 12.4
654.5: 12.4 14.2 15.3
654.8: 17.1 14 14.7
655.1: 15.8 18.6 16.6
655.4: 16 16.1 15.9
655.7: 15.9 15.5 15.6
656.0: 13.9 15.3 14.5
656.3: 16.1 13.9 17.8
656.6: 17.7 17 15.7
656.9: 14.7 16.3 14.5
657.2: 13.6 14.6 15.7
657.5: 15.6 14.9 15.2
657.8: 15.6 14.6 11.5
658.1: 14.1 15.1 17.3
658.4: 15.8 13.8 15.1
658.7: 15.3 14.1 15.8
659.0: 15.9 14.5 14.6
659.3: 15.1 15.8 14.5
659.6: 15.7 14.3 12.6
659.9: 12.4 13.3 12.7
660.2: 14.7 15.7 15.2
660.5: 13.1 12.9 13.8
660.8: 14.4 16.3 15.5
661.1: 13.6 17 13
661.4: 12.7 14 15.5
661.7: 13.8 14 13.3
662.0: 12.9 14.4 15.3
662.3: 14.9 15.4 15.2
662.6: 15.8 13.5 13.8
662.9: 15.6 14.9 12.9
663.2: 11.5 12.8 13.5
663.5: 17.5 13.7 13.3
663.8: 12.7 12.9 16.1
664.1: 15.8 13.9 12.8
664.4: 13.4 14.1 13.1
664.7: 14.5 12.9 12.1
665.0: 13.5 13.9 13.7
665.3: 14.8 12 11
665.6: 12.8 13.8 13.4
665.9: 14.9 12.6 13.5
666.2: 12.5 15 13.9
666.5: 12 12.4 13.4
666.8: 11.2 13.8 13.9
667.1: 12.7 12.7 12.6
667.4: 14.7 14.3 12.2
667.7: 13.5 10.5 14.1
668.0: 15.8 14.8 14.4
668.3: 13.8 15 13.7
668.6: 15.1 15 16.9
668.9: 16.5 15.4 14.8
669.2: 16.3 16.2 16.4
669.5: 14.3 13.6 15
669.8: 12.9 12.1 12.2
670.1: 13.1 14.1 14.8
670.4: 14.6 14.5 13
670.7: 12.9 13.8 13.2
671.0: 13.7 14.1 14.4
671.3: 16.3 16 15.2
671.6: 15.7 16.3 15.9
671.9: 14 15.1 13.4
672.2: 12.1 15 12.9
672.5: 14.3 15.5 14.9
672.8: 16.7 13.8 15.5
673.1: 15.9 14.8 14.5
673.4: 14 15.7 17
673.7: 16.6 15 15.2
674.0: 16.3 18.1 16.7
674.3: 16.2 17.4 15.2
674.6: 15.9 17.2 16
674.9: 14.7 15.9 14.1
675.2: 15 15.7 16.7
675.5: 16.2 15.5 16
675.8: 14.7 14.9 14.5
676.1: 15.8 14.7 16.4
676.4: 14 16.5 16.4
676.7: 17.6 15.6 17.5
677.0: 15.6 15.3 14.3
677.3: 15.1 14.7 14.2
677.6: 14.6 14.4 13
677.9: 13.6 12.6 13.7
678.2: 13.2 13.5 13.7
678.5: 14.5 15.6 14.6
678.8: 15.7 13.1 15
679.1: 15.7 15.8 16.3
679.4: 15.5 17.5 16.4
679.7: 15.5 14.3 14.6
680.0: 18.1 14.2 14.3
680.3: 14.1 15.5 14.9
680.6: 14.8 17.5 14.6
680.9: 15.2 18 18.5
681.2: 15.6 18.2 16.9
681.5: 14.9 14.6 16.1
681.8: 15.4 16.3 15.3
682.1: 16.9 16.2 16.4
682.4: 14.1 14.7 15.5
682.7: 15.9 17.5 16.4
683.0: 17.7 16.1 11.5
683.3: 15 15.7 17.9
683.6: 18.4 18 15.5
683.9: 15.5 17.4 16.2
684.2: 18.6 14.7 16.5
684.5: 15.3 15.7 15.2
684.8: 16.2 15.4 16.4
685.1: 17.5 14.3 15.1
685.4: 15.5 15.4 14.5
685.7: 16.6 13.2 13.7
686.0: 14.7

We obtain 0.12 mag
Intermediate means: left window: 16.3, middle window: 14.2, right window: 15.6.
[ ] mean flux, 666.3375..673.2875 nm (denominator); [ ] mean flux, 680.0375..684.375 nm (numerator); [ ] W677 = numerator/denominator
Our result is 1.12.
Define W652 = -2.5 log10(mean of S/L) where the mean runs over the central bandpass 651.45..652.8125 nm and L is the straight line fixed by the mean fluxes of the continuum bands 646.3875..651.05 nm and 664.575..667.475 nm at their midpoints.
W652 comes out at -0.06 mag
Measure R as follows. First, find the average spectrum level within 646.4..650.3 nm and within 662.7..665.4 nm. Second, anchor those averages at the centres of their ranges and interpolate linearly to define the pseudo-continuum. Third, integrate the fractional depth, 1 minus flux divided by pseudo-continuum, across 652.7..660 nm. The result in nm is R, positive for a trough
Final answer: -0.39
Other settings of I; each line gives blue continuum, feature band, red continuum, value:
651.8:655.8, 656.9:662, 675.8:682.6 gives 0.037 mag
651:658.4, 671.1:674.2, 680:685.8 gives 0.025 mag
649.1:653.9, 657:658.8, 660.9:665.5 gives -0.040 mag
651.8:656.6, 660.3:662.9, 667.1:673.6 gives 0.027 mag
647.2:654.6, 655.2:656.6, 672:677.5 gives -0.075 mag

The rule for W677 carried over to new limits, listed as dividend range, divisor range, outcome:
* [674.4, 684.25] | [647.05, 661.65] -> 1.05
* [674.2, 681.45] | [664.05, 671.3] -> 1.11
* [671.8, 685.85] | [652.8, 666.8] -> 1.07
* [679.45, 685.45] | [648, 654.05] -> 1.09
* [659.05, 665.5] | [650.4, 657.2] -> 0.94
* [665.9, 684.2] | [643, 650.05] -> 0.88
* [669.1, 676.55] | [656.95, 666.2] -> 1.06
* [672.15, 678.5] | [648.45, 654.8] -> 1.04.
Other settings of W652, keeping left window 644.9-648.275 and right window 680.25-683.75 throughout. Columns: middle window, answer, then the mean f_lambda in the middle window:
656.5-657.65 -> -0.02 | 15.6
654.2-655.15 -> 0.04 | 14.6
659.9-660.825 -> 0.11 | 13.9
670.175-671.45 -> 0.10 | 14.3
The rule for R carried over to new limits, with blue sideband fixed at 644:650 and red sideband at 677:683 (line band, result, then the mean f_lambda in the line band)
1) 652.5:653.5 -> 0.14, 14.6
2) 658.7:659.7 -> 0.09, 15.1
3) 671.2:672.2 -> 0.04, 15.1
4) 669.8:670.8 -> 0.15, 13.5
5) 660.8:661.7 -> 0.10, 14.6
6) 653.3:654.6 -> 0.20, 14.2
